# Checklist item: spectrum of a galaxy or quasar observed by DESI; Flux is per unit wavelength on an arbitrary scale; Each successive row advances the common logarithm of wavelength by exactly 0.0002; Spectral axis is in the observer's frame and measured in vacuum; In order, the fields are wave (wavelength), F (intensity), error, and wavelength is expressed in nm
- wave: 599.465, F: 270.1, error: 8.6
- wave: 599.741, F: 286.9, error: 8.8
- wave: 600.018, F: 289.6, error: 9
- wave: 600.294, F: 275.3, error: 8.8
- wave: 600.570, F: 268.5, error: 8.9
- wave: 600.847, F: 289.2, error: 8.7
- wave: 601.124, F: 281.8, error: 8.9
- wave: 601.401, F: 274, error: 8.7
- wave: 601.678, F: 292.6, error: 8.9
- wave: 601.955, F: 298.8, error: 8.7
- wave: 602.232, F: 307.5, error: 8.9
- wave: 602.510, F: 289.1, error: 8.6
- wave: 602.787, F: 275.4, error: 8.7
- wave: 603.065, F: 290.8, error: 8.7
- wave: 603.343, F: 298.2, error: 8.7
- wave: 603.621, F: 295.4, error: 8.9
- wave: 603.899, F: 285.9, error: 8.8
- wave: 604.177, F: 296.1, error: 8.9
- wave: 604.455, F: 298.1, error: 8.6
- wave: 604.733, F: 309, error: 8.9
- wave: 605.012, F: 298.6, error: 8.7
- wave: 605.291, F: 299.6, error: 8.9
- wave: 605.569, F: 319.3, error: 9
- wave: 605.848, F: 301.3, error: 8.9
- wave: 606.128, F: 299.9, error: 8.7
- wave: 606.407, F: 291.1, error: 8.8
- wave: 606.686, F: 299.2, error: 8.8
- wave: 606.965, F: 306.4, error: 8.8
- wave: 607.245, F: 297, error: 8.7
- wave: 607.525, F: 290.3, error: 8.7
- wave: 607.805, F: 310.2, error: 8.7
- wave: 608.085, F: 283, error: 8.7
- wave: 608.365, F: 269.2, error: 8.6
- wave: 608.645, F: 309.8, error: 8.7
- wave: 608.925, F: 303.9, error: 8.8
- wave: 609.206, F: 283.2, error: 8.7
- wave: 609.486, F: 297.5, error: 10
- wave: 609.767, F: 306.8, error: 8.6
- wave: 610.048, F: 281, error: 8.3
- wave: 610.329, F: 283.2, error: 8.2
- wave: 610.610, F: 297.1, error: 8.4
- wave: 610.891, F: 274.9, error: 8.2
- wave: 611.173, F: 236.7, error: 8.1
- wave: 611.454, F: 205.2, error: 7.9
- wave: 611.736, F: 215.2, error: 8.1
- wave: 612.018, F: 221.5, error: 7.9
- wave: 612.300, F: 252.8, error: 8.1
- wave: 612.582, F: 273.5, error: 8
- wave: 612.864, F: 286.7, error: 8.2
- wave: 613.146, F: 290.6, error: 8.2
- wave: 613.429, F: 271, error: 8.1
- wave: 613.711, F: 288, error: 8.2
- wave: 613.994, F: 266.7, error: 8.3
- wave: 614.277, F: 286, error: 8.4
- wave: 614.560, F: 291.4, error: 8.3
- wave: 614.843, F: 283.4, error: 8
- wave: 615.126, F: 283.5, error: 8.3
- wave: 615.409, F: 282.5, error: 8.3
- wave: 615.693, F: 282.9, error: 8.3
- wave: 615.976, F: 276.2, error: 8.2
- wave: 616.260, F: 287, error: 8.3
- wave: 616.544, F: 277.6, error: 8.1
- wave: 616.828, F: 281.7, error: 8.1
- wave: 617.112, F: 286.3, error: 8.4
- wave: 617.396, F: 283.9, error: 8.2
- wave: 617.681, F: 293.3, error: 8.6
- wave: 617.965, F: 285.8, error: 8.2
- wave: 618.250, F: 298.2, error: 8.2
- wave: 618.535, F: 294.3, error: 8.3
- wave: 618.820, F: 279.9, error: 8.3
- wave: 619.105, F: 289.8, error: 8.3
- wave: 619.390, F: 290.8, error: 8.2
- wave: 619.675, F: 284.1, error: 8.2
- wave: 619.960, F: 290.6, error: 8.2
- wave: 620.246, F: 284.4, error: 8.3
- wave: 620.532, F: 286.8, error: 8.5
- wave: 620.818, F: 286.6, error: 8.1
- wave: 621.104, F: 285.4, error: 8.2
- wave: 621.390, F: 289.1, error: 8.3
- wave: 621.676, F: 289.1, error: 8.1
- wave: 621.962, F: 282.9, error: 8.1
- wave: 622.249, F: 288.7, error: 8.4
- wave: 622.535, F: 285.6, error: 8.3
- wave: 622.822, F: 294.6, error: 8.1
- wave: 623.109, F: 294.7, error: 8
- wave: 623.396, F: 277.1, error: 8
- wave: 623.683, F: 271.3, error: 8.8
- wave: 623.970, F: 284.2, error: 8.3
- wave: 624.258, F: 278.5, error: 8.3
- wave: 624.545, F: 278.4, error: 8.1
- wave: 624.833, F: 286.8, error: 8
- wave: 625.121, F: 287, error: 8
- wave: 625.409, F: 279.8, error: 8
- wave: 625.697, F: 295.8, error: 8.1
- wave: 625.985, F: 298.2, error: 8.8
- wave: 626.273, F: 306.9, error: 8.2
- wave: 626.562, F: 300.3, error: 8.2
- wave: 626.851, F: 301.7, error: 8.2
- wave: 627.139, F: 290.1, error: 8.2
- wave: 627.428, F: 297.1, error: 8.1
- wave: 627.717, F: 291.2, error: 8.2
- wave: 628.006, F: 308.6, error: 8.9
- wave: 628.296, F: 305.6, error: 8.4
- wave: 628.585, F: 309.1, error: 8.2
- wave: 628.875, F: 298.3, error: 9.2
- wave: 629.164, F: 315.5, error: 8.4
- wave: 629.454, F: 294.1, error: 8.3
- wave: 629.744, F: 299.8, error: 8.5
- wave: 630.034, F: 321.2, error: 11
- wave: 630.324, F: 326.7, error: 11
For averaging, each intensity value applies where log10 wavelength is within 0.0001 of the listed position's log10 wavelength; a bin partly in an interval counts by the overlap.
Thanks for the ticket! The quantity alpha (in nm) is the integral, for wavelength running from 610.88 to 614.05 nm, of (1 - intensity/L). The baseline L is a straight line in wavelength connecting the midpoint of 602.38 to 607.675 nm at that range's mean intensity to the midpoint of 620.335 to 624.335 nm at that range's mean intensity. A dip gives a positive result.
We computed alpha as 0.391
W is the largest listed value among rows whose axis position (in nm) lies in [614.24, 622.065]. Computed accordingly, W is 298.2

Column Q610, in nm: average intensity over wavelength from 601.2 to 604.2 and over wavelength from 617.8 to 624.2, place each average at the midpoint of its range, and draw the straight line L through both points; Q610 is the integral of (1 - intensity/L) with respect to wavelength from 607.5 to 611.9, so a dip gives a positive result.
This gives 0.18 nm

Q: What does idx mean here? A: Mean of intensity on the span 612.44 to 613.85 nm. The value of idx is 282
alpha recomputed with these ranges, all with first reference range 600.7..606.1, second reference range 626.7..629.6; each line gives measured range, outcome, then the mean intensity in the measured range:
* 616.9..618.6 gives 0.05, 290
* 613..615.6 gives 0.13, 283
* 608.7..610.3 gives 0.01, 295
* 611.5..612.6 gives 0.23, 234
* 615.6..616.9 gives 0.07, 281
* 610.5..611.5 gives 0.13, 257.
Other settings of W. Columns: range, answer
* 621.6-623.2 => 294.7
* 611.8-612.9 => 286.7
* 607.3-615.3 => 310.2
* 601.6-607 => 319.3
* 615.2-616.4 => 287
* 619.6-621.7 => 290.6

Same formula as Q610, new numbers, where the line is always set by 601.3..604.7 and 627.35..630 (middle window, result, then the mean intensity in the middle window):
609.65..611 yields 0.03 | 289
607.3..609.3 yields 0.01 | 293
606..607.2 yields -0.02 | 299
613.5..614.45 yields 0.05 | 280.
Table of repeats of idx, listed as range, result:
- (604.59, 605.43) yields 302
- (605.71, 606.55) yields 297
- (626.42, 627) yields 301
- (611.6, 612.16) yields 218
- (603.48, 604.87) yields 297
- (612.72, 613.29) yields 288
